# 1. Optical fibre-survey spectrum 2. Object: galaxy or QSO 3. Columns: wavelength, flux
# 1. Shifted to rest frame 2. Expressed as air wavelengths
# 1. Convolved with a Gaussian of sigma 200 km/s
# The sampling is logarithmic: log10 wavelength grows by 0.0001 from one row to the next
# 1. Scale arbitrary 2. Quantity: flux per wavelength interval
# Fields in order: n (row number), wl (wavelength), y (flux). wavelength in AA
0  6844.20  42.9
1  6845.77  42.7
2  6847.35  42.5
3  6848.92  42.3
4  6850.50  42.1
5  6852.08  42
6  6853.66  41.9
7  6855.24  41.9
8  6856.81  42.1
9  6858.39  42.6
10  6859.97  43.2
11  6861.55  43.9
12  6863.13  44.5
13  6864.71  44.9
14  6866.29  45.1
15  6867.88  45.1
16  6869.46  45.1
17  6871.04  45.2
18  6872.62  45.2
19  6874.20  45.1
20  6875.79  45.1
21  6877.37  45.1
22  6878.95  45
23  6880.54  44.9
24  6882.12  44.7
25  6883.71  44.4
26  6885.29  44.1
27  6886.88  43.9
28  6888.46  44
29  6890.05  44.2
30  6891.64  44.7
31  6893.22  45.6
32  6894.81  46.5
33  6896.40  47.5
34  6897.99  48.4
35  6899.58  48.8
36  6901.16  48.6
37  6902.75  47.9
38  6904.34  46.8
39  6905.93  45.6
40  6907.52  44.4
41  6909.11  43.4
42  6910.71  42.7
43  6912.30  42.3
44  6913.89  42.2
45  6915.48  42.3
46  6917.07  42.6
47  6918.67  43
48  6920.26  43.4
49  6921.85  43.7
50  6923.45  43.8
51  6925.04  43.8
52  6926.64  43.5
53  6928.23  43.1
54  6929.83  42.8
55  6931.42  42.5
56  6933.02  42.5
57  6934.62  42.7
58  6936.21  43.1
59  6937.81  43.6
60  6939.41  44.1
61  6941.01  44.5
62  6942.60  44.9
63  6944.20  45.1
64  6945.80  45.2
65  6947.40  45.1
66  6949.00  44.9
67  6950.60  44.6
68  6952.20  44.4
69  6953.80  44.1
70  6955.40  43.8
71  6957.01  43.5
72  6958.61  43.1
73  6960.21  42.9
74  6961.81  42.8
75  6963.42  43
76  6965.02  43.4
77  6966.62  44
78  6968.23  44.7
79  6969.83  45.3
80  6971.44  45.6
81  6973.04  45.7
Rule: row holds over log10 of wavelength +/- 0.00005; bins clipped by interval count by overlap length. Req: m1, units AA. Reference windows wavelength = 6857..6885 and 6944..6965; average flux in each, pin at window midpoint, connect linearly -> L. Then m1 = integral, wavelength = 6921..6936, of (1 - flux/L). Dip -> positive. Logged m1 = 0.3 AA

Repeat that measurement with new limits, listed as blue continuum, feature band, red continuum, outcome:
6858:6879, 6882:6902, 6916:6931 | -0.8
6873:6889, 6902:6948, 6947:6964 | 0.4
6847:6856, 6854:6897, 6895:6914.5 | -0.8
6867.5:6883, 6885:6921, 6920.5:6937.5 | -0.7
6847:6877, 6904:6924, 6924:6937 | -0.1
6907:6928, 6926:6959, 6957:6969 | -0.4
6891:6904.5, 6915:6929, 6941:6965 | 0.8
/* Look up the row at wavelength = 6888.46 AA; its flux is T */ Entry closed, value 44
